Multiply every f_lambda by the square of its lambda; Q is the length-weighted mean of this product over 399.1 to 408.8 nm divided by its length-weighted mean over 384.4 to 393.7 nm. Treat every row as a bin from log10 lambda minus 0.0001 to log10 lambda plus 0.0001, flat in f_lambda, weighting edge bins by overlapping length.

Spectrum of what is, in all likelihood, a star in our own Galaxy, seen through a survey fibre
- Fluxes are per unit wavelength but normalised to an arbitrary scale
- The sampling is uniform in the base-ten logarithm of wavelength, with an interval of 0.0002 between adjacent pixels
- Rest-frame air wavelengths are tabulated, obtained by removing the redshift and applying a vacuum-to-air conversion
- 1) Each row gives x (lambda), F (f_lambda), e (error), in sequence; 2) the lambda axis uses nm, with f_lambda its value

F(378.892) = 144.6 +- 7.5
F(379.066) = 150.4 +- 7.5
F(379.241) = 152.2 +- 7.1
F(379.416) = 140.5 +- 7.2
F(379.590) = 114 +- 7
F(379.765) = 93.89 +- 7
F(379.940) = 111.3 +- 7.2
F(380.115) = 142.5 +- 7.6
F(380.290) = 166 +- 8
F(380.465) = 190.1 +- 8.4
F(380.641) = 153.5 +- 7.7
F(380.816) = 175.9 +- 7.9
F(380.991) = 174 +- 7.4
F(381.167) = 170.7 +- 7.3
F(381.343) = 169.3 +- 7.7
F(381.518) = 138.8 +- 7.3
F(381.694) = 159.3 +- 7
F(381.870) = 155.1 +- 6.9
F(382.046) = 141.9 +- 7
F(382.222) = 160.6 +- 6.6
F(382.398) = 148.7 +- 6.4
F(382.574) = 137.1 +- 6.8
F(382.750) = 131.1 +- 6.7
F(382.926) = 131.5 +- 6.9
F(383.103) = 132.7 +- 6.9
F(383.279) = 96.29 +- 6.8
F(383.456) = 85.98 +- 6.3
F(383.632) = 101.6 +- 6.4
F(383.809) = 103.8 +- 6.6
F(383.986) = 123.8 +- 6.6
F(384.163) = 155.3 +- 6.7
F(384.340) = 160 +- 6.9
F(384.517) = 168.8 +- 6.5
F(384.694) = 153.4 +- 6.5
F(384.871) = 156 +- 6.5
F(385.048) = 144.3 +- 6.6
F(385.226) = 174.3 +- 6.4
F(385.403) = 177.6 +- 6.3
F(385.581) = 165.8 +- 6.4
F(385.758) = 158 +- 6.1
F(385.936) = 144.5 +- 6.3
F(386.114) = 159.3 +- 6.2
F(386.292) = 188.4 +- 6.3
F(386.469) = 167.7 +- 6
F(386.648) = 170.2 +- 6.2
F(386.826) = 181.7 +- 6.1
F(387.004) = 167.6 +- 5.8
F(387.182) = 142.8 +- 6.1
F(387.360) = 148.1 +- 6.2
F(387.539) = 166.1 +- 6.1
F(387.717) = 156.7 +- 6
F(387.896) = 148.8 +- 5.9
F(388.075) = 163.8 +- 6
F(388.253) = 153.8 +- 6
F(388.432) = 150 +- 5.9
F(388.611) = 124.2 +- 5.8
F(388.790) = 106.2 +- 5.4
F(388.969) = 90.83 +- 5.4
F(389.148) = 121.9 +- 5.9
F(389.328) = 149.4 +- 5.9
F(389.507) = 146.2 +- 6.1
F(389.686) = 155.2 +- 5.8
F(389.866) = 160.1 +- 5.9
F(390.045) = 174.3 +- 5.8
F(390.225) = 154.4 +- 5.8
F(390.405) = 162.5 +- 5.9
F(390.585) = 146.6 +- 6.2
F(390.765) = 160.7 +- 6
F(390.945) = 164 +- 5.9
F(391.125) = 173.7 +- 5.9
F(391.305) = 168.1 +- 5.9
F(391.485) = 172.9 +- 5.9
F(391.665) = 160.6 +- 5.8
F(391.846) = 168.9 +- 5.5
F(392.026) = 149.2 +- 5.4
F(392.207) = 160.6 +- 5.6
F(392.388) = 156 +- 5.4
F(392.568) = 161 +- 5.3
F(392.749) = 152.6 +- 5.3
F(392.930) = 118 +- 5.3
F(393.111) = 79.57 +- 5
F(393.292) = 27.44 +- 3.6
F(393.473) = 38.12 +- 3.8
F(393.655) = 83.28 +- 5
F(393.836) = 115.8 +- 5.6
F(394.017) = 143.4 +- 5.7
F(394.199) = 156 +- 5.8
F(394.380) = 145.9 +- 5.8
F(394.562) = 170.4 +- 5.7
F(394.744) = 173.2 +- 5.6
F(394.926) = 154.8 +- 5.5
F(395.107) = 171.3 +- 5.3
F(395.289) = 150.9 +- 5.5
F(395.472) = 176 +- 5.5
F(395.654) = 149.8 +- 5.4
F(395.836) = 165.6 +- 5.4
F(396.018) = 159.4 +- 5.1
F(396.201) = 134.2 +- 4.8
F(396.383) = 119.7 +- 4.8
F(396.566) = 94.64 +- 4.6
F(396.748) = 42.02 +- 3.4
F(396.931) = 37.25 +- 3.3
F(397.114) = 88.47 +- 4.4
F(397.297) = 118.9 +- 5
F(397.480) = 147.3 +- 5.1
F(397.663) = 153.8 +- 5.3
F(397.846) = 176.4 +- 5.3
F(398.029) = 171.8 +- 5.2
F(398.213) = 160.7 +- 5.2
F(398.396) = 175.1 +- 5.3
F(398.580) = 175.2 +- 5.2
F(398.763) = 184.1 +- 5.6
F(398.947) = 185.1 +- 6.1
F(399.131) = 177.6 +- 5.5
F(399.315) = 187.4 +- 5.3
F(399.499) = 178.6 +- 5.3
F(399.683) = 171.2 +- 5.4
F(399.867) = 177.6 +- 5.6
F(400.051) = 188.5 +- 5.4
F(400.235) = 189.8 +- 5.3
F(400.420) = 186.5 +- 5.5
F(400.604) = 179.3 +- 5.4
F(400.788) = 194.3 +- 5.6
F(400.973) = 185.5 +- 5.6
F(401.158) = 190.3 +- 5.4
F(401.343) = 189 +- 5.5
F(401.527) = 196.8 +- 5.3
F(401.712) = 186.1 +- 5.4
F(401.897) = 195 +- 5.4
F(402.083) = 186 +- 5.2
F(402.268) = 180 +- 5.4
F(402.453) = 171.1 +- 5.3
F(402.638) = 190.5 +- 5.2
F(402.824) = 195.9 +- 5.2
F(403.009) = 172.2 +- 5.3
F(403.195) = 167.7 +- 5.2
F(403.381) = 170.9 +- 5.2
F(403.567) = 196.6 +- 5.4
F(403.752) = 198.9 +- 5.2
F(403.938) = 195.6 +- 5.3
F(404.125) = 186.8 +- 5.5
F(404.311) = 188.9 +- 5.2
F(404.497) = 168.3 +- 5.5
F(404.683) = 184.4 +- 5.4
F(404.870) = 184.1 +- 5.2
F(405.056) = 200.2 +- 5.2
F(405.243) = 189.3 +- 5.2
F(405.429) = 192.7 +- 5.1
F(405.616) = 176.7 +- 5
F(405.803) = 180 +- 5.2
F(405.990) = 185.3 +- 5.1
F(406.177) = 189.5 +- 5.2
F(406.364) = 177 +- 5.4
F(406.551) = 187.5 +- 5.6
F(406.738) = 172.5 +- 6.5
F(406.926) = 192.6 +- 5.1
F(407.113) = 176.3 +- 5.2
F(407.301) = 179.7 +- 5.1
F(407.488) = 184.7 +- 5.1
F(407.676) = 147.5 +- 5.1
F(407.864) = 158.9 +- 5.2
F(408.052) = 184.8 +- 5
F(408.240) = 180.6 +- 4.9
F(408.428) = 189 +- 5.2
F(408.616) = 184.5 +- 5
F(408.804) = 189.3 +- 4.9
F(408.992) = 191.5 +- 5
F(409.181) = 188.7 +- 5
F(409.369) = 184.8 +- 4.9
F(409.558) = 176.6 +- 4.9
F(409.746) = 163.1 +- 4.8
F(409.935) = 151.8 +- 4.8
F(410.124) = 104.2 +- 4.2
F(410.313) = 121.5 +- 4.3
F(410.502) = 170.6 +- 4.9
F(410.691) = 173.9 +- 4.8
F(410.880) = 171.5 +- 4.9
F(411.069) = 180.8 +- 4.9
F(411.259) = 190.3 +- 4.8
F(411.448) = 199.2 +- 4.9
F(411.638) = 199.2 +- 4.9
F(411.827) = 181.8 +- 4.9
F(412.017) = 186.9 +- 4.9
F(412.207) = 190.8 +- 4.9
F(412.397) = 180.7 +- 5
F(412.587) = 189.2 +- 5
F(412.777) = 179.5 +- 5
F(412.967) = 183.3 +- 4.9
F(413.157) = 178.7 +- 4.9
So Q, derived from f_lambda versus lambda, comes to 1.3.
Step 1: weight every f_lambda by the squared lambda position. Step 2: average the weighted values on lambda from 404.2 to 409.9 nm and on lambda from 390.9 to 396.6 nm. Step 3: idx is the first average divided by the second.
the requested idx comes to 1.37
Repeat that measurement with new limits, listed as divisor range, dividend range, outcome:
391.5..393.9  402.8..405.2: 1.60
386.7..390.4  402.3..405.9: 1.34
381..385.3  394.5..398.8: 1.08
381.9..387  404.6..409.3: 1.39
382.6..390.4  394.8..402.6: 1.18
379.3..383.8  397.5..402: 1.42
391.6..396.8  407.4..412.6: 1.41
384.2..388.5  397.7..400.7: 1.18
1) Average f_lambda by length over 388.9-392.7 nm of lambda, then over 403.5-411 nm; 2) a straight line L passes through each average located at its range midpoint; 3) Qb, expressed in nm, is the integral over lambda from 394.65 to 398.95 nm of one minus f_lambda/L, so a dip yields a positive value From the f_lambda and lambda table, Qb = 0.53 nm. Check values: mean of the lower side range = 155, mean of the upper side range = 178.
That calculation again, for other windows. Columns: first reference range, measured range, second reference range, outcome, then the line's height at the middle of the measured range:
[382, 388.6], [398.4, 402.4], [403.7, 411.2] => -0.384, 168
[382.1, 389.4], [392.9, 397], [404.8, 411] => 0.923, 158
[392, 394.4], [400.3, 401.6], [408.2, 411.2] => -0.415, 143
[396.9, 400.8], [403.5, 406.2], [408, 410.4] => -0.317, 168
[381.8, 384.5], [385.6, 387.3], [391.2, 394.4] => -0.423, 132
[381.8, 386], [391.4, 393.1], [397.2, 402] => 0.094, 161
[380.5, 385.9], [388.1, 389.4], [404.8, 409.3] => 0.217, 155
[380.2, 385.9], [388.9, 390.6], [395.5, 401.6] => 0.070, 153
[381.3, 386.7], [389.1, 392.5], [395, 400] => -0.238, 148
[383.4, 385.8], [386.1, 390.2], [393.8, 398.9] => -0.189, 145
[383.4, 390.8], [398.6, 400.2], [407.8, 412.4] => -0.171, 164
